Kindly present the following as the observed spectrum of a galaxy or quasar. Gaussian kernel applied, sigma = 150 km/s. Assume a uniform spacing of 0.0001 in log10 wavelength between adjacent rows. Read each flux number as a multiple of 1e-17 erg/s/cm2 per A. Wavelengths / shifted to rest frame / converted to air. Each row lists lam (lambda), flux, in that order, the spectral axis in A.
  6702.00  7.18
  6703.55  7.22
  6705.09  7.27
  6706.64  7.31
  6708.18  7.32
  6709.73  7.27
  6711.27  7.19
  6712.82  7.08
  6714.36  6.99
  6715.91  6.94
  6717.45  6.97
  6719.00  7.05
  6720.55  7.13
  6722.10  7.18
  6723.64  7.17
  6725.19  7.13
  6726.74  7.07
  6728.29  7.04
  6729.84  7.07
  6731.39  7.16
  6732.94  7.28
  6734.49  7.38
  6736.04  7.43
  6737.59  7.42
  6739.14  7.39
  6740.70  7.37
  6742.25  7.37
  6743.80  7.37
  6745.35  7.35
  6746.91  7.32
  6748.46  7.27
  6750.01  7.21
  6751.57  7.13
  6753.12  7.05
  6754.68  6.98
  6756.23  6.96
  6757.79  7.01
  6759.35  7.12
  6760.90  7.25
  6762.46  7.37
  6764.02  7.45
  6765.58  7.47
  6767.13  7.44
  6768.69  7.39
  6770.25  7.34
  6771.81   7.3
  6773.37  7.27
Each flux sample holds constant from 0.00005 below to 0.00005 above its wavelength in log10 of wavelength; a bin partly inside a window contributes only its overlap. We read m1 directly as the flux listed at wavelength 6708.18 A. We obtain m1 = 7.32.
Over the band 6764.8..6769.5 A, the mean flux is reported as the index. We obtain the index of 7.44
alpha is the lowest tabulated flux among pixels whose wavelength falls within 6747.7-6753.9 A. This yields 7.05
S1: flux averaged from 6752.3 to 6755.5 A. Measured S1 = 7.03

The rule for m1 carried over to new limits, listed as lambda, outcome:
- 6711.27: 7.19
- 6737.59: 7.42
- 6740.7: 7.37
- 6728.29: 7.04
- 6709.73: 7.27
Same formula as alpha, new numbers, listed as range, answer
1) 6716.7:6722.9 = 6.97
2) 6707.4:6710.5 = 7.27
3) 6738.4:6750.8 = 7.21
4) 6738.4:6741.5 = 7.37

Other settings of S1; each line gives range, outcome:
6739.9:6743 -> 7.36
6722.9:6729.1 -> 7.1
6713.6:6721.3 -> 7.01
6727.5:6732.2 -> 7.09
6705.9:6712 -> 7.28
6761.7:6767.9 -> 7.44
